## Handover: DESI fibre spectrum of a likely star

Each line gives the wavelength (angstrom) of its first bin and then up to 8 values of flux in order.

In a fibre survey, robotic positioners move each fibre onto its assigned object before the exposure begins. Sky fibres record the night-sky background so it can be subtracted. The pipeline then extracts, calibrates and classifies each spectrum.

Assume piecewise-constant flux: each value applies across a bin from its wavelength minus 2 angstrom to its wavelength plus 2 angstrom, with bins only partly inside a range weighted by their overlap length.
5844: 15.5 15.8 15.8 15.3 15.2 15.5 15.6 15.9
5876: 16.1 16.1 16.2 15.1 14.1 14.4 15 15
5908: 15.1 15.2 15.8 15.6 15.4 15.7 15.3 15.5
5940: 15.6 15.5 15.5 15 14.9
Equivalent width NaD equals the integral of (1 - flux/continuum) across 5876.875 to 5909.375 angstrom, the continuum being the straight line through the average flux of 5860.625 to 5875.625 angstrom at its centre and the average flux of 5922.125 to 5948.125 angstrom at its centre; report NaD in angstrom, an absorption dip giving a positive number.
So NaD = 0.9 angstrom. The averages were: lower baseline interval 15.7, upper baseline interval 15.5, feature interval 15.2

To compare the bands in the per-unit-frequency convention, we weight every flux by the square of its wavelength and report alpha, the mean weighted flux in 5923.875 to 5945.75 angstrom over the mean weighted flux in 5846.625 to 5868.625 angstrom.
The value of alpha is 1.0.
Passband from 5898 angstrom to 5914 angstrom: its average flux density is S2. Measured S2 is 15.1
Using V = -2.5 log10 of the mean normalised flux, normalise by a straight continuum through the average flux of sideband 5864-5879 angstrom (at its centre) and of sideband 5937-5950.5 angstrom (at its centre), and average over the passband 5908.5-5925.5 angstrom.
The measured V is 0.01 mag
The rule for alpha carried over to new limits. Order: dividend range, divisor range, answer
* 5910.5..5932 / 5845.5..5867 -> 1.02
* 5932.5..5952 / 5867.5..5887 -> 0.99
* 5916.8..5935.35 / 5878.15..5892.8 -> 1.02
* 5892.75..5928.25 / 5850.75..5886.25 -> 0.98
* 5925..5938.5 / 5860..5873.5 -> 1.02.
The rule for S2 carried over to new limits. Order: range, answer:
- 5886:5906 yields 14.7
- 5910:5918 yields 15.5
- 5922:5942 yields 15.5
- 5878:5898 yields 15.2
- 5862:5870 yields 15.6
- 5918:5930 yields 15.6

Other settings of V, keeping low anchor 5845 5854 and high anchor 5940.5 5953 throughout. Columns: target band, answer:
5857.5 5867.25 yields 0.024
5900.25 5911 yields 0.035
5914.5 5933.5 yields -0.006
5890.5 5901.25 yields 0.080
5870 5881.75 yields -0.025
